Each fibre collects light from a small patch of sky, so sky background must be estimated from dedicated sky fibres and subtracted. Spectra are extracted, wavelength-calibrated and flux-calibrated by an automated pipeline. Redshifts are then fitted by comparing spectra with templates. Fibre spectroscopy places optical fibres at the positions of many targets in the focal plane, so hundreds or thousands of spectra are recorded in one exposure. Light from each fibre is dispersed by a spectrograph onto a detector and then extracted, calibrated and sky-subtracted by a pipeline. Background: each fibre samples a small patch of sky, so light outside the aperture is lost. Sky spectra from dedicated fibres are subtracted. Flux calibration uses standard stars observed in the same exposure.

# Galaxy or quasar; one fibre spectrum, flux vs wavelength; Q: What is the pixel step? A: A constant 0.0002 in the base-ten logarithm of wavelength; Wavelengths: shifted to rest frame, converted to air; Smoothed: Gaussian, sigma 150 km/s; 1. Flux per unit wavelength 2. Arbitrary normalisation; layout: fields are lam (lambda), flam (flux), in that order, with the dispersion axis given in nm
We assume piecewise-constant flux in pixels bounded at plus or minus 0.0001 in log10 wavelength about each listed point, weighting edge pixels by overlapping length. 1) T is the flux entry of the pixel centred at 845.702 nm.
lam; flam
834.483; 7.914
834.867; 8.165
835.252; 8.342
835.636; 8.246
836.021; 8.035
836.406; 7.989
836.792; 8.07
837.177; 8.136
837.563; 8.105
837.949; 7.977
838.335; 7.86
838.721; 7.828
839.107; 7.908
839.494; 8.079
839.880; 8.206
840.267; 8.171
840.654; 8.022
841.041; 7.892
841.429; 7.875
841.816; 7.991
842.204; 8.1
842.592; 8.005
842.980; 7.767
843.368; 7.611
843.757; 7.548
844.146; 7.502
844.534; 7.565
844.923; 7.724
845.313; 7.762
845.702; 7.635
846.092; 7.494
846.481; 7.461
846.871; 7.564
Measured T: 7.635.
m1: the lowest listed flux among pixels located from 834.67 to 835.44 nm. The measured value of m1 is 8.165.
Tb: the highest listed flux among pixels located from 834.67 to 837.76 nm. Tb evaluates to 8.342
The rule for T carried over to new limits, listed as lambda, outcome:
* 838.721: 7.828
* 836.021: 8.035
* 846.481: 7.461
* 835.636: 8.246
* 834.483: 7.914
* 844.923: 7.724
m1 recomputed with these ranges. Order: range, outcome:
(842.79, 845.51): 7.502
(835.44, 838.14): 7.977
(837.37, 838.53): 7.86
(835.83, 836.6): 7.989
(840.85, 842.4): 7.875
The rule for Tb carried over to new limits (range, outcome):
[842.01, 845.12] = 8.1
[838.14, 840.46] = 8.206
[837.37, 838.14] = 8.105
